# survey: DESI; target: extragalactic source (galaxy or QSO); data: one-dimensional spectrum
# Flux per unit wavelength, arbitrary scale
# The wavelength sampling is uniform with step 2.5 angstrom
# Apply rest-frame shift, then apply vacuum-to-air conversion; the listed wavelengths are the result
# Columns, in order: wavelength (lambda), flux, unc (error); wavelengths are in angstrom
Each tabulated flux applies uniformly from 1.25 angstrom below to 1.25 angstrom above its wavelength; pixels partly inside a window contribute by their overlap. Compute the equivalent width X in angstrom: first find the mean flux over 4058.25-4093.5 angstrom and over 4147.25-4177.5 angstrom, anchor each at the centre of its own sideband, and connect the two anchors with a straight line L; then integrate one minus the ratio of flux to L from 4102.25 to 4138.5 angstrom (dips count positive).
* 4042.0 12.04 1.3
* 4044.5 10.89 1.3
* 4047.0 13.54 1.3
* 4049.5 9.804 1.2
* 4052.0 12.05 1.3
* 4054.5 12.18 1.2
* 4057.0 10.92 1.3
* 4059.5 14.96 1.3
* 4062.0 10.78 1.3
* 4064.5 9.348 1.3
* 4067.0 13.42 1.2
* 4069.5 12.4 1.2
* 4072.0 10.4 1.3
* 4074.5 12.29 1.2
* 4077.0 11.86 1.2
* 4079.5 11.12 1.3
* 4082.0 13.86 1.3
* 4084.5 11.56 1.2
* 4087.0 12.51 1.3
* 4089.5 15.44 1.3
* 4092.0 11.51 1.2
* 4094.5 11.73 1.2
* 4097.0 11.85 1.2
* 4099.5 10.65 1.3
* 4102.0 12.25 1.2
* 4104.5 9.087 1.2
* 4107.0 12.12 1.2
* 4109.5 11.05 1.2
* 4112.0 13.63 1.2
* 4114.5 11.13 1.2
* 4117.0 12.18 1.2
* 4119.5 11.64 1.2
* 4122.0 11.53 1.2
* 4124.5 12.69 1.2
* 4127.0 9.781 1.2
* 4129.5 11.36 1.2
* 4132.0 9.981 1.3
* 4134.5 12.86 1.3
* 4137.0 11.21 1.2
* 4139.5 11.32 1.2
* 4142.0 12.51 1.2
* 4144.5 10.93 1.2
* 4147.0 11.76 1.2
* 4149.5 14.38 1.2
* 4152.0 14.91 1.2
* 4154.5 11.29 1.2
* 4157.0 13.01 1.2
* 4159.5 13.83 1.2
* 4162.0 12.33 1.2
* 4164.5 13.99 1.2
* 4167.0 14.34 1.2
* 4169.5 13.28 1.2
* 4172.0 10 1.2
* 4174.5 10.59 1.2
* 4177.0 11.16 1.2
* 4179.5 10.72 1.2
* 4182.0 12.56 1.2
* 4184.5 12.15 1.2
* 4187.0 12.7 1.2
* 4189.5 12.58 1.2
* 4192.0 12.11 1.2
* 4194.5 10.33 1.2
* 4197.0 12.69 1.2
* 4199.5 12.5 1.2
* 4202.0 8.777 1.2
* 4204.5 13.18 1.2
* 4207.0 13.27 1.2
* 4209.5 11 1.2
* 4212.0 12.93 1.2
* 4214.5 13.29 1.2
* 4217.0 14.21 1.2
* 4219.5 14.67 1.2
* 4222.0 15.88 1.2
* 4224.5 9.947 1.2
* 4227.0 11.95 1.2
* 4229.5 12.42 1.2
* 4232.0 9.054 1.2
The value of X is 3.0 angstrom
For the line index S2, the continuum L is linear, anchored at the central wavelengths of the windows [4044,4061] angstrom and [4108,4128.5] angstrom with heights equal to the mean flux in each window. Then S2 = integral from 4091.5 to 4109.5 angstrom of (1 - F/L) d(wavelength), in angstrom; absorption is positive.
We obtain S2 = 0.8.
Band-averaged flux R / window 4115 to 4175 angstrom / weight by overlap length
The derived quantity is 12.2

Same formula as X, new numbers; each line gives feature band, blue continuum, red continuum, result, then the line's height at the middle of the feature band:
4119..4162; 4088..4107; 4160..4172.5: 1.7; 12.6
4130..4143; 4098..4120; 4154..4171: 0.9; 12.4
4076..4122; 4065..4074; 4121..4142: -1.2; 11.6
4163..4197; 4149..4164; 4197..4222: 2.6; 13.1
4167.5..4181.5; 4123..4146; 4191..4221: 0.7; 12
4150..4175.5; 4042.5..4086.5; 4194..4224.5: -0.9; 12.4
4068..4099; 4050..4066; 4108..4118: -1.0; 11.8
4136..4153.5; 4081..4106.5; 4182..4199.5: -0.5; 12.1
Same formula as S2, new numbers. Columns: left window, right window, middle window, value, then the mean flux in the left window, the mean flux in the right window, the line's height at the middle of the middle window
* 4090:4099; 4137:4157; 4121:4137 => 1.16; 11.9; 12.4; 12.2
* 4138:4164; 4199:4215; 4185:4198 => 0.16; 12.7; 12.1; 12.2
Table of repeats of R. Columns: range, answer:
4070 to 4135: 11.8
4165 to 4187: 12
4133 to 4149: 11.9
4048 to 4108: 11.8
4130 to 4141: 11.4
